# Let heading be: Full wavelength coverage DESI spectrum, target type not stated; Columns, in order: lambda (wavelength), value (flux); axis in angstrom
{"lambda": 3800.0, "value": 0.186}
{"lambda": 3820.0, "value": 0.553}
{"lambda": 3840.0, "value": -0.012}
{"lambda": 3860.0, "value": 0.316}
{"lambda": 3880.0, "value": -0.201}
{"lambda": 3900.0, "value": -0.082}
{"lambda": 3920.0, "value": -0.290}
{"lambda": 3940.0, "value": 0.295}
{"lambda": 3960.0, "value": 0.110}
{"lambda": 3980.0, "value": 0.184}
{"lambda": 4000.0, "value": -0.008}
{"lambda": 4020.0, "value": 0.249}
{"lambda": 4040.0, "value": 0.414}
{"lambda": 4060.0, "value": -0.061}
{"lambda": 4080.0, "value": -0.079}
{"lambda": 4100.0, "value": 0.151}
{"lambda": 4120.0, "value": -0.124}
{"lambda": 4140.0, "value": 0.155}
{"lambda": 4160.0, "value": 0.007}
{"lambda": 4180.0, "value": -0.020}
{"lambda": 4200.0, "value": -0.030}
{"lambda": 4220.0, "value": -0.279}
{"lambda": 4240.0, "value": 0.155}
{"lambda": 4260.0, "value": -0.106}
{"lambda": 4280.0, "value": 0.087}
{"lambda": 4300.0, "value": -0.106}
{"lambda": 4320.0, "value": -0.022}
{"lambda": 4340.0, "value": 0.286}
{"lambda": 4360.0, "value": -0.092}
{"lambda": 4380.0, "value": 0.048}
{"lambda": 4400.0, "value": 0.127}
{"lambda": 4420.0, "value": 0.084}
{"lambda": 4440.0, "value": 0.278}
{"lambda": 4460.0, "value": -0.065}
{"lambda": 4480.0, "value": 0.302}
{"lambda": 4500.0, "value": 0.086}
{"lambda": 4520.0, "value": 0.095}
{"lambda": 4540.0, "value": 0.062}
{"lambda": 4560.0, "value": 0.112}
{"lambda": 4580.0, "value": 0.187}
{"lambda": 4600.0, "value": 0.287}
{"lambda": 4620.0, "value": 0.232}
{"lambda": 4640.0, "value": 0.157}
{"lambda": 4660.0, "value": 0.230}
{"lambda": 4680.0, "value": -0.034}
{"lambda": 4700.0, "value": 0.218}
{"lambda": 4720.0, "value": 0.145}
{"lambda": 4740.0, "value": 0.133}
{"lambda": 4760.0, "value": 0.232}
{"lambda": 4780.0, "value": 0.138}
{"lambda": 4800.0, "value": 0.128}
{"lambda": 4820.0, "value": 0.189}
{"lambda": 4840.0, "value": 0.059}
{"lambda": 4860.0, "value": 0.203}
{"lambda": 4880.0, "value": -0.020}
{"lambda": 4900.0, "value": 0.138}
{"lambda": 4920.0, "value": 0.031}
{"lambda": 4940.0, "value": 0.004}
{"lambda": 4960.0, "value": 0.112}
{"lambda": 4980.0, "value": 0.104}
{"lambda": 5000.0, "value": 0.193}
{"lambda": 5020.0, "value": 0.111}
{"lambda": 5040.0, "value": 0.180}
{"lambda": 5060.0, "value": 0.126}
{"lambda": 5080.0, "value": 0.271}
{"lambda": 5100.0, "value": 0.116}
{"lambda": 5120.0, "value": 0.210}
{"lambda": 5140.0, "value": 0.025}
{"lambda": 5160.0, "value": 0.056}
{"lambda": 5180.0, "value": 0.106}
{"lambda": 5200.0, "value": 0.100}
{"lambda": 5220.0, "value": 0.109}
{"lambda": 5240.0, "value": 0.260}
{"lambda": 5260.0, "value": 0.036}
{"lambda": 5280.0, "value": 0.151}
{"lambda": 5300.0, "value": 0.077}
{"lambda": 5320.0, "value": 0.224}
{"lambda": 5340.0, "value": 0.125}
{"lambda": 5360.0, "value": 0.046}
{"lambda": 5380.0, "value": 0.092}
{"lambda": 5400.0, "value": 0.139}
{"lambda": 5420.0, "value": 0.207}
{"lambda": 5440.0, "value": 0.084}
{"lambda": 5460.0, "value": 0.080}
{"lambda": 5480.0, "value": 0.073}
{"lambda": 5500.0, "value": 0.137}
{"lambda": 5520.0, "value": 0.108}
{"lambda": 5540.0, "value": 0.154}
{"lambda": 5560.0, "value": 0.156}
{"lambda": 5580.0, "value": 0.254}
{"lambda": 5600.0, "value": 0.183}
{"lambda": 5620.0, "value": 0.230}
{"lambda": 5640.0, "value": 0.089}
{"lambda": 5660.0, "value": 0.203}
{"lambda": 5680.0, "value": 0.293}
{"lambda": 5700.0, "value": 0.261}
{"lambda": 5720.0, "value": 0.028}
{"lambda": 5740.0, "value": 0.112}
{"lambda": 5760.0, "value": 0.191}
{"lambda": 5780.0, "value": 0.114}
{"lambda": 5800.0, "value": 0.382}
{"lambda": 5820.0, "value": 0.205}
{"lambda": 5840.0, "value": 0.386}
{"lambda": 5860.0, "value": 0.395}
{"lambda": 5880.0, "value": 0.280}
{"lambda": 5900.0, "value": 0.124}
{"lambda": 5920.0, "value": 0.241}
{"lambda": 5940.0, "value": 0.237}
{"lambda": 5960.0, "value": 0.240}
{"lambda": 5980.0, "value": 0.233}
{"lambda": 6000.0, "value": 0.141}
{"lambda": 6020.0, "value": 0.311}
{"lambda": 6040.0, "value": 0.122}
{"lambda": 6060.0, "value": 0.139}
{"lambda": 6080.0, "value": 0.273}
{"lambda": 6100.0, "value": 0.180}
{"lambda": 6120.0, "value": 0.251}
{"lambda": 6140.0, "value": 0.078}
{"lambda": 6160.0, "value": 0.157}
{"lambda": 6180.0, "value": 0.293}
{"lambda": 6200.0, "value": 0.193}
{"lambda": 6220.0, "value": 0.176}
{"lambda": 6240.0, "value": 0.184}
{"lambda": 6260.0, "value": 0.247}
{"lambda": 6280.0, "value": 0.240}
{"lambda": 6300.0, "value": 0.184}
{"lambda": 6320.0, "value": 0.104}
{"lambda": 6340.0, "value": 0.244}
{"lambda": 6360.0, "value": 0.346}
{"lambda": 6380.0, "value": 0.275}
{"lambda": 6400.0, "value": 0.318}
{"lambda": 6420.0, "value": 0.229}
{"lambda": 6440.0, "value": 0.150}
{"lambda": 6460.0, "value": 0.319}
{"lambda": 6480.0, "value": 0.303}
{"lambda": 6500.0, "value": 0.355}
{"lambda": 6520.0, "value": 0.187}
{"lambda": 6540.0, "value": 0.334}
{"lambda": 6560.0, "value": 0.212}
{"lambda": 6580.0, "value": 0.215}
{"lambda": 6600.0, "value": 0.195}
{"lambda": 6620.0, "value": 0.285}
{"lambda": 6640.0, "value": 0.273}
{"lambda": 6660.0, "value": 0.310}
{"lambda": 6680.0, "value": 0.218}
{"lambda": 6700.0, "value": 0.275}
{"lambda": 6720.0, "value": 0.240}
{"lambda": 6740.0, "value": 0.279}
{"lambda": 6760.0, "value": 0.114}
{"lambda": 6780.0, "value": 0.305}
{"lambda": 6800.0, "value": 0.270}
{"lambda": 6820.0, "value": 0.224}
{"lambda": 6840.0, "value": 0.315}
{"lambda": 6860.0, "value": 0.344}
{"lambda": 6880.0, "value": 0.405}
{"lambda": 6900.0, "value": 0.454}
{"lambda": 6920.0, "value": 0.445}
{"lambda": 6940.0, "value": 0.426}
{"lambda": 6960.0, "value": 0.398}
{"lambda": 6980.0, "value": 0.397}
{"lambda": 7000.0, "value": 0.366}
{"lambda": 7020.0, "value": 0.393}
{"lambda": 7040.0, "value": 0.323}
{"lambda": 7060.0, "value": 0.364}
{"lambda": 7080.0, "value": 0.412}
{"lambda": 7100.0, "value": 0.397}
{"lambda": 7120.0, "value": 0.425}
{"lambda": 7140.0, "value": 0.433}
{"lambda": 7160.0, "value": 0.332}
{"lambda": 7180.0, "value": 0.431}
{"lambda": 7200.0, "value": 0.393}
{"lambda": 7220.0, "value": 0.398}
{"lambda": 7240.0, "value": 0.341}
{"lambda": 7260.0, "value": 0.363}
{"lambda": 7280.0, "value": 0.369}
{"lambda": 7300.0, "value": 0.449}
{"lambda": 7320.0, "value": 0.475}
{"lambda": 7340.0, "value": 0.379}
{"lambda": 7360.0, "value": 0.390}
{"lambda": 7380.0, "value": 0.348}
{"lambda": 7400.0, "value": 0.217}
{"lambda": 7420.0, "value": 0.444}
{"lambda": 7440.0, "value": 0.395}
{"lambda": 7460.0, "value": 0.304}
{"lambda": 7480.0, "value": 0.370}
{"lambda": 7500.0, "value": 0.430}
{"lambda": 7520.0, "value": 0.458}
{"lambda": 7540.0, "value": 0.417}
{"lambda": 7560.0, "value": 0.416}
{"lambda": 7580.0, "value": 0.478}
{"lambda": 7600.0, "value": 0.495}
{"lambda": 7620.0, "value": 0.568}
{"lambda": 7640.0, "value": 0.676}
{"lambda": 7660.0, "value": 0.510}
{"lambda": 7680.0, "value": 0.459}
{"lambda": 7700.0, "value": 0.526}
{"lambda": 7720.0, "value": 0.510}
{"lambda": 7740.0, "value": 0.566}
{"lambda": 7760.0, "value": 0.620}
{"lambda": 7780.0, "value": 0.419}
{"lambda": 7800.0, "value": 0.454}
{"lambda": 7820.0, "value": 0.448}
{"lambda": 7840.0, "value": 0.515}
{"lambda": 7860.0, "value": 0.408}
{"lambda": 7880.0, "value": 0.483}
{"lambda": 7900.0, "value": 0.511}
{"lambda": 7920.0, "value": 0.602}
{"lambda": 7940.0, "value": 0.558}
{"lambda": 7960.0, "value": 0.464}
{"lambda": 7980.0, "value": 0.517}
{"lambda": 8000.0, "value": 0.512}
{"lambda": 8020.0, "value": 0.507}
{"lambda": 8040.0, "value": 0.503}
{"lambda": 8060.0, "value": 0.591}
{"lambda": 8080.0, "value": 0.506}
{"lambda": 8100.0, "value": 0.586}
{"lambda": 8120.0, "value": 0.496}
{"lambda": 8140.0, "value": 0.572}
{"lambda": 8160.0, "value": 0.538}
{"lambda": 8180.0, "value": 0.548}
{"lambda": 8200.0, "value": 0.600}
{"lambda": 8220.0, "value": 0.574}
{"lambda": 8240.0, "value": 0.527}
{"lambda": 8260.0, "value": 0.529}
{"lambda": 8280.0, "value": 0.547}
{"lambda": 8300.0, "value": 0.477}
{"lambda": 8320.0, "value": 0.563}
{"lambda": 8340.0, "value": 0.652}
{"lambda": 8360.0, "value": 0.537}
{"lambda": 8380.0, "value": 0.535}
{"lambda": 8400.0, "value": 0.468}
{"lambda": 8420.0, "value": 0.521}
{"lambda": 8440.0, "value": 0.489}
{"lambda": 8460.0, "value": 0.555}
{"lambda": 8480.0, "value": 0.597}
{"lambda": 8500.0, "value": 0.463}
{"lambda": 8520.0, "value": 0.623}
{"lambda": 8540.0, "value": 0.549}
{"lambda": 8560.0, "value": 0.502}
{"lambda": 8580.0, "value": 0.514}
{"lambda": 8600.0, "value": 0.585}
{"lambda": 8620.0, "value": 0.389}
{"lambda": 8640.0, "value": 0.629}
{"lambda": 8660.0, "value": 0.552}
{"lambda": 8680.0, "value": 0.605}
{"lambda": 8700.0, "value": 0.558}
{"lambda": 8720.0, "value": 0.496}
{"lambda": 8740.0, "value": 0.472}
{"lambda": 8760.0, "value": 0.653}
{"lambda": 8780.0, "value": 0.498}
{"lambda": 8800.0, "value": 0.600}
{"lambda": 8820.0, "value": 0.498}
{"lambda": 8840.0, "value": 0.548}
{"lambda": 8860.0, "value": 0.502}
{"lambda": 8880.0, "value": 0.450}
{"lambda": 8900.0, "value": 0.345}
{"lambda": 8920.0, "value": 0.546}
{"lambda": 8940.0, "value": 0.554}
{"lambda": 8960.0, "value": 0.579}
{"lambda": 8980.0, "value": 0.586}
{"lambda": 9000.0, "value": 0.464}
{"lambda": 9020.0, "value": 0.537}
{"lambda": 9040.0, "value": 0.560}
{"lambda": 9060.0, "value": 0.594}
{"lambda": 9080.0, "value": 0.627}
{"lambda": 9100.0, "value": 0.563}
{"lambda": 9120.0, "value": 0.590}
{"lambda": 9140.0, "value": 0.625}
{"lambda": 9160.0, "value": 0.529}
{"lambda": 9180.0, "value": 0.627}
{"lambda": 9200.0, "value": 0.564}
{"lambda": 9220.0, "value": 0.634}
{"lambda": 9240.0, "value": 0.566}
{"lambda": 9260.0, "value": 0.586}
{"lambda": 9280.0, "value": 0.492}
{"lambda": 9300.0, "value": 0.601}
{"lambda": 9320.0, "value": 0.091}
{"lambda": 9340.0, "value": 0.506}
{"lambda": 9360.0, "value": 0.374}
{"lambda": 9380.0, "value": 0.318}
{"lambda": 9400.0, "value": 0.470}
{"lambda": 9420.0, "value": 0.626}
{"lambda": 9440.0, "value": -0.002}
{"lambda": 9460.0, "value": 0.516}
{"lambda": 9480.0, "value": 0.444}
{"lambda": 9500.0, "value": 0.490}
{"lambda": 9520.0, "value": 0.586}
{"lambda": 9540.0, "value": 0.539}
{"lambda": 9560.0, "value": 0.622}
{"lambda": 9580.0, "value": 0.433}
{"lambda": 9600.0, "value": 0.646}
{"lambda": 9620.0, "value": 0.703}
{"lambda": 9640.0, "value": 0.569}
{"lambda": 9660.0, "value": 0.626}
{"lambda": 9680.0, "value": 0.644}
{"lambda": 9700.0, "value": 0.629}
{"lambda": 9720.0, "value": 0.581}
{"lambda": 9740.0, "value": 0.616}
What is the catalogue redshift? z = 0.718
